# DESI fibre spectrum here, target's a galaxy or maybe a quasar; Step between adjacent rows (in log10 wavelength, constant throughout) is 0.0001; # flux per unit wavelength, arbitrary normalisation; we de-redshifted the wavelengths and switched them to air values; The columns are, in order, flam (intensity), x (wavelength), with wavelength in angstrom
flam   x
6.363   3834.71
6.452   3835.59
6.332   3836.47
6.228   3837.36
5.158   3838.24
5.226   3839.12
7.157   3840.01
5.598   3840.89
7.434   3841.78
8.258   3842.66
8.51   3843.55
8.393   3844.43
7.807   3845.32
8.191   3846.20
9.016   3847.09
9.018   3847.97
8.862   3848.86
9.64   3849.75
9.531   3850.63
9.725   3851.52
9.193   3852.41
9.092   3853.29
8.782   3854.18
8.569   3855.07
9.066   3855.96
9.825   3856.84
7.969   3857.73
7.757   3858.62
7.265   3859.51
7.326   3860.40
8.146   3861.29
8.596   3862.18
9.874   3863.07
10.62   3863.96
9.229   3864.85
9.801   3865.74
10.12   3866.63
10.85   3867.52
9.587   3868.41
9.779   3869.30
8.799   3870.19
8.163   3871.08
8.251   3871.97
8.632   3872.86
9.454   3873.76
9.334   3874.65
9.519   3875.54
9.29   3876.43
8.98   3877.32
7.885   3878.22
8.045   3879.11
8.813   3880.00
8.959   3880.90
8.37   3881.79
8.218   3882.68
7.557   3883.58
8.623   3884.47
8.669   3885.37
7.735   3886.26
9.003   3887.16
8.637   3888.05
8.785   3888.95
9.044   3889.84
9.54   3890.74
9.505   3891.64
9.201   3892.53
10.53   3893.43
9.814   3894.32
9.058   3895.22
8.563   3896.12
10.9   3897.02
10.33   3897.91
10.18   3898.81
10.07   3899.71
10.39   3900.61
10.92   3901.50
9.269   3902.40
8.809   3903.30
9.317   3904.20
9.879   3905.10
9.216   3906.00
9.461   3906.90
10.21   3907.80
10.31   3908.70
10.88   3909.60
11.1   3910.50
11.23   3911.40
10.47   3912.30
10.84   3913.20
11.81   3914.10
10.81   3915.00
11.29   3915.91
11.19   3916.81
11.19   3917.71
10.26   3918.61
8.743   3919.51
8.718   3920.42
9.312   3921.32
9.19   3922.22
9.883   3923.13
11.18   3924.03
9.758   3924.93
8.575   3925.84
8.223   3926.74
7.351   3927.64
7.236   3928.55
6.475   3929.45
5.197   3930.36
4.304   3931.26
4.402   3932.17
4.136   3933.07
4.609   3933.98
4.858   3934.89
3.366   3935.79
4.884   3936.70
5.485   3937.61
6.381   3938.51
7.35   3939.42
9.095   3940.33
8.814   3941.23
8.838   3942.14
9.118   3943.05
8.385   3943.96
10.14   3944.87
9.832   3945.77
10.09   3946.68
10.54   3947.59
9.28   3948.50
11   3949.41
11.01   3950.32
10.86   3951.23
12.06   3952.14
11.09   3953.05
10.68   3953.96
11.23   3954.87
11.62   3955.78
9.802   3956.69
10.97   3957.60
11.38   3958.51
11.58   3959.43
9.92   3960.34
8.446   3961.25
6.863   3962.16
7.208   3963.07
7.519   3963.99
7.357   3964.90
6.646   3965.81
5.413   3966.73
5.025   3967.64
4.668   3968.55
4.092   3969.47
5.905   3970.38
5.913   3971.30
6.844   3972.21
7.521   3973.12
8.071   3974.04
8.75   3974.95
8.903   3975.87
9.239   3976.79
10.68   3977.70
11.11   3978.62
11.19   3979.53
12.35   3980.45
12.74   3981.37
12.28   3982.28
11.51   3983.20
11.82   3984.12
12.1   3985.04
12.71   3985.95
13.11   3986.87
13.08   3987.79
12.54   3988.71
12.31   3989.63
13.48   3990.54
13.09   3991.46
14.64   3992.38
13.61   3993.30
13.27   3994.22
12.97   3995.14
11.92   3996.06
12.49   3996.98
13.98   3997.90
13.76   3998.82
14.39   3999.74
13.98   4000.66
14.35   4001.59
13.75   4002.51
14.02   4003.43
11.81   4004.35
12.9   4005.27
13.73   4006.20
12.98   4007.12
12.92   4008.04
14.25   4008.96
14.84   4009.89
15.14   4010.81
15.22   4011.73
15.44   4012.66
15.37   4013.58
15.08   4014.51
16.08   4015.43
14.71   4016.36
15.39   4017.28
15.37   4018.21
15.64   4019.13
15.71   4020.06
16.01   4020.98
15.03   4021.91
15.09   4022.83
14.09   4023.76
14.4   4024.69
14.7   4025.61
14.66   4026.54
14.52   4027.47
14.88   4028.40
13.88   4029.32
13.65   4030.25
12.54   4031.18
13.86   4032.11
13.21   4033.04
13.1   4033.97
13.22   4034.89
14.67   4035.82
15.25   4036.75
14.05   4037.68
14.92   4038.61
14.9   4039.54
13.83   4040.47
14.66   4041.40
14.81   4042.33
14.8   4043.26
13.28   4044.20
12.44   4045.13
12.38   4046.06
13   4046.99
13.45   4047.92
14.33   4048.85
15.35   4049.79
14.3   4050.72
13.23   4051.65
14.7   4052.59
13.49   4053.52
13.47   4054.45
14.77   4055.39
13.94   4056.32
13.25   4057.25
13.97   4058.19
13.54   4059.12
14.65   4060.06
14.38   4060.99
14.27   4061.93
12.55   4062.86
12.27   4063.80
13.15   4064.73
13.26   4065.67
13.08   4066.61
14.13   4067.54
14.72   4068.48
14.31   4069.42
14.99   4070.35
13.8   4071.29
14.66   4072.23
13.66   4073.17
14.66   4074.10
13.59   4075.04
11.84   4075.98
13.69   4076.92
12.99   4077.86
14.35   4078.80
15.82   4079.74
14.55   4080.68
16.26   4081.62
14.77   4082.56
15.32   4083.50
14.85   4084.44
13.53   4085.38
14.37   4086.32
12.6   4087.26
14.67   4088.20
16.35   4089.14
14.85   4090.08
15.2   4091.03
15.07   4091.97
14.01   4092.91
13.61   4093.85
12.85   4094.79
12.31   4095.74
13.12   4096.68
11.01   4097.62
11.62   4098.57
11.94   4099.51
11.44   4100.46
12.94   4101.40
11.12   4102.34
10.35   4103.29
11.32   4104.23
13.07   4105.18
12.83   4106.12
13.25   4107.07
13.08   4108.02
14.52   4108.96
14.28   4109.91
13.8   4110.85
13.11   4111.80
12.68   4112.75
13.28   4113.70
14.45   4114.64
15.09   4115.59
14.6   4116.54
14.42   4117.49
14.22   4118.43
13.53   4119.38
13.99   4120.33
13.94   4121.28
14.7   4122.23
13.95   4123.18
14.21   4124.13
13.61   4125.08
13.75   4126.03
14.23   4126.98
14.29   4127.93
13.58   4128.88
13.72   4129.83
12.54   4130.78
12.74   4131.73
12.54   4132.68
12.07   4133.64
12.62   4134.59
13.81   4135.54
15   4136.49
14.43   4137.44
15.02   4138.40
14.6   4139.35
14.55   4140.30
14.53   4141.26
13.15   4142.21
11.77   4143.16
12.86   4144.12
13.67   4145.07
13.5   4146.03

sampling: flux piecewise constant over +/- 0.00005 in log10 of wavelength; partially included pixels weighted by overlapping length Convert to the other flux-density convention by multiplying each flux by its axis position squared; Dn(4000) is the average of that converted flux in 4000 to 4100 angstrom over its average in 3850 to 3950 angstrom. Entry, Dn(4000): 1.70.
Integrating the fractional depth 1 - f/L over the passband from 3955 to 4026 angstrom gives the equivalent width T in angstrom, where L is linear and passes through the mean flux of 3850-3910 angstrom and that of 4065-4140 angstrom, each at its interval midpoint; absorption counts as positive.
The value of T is -2.3 angstrom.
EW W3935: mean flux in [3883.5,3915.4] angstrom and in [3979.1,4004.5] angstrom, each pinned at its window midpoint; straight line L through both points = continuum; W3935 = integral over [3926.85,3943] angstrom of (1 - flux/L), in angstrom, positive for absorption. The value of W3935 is 7.1 angstrom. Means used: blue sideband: 9.77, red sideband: 13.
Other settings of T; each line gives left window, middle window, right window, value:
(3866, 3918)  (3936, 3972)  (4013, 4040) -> 9.97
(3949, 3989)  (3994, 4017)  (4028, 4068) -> -4.78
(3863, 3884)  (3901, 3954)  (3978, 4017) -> 9.51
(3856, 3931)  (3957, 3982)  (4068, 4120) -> 5.81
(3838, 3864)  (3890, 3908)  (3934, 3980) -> -2.88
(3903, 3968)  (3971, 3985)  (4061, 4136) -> 0.15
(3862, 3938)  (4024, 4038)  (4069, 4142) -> -2.40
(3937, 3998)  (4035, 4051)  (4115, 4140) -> -3.11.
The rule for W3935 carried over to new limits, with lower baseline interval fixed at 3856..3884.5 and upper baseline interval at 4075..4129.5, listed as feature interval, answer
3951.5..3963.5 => 0.5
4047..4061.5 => -1.5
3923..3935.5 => 4.1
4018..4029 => -2.7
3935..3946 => 3.0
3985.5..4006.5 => -3.3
